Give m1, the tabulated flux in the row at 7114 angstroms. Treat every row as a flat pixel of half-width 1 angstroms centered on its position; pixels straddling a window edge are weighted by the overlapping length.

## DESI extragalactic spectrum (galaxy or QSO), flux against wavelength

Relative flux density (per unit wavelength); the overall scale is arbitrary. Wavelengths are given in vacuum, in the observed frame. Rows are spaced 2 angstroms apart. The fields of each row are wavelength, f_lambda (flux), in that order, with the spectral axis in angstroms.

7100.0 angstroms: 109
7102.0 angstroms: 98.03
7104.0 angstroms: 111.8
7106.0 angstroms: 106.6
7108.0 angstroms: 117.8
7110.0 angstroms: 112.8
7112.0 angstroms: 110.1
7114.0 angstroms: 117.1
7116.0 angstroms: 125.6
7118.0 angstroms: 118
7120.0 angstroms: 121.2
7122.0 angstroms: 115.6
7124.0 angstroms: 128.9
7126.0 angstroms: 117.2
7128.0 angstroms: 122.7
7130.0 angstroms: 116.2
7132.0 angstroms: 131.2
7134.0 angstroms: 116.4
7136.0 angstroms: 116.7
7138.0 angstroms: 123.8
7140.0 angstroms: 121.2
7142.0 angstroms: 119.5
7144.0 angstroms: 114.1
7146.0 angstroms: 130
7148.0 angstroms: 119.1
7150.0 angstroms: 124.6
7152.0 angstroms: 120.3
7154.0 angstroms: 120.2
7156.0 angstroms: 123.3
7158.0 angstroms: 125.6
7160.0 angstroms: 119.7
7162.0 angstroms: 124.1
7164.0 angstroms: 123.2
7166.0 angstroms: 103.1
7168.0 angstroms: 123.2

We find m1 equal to 117.1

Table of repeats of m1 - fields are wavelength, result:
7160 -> 119.7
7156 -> 123.3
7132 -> 131.2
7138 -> 123.8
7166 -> 103.1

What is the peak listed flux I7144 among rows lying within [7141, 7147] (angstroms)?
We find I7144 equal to 130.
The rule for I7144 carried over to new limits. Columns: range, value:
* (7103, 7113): 117.8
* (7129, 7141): 131.2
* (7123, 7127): 128.9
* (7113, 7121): 125.6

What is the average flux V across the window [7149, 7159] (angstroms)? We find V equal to 123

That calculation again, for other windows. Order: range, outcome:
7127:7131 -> 119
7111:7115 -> 114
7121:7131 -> 120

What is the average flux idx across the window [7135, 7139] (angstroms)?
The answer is 120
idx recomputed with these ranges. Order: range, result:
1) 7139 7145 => 118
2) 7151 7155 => 120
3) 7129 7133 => 124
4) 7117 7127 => 120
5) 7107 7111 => 115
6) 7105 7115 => 113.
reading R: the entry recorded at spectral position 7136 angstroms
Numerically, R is 116.7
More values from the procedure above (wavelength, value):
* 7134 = 116.4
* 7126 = 117.2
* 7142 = 119.5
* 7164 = 123.2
